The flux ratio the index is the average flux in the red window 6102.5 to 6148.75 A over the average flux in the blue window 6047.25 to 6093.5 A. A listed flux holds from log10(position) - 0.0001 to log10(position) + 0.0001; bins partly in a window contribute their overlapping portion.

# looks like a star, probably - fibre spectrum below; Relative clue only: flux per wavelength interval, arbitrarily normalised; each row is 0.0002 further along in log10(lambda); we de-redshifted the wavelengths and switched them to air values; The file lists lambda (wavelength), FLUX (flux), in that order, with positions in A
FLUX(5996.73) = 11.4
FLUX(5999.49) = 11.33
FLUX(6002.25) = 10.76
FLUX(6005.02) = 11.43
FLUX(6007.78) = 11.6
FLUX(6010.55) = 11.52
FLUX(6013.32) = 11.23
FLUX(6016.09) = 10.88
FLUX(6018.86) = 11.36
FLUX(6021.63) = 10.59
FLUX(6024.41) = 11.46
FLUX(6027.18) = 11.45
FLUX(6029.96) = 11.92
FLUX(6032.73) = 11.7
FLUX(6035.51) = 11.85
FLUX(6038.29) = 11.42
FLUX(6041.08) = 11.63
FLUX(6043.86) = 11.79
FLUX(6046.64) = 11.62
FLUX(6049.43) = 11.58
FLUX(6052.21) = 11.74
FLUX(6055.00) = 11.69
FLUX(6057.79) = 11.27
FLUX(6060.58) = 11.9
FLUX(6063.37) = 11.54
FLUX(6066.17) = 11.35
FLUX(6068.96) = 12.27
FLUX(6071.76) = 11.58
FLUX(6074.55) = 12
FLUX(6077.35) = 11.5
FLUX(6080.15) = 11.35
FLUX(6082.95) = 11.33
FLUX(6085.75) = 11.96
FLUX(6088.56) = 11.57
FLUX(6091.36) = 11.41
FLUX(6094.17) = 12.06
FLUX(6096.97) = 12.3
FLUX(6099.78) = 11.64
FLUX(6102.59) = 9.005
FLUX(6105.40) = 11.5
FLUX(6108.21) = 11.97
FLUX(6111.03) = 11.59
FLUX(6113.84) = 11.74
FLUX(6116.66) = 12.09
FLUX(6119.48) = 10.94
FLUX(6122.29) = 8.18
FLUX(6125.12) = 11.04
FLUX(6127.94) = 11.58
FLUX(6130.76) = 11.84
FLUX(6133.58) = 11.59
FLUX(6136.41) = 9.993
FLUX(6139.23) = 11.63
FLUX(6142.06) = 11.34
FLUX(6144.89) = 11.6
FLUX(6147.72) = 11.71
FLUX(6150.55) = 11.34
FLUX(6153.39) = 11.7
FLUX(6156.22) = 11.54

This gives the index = 0.96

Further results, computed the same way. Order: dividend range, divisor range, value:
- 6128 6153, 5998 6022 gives 1.02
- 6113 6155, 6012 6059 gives 0.98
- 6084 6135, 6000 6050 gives 0.99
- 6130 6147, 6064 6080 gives 0.97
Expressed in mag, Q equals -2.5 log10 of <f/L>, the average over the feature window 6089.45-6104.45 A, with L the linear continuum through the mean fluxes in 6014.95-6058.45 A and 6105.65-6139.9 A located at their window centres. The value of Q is -0.002 mag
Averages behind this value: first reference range 11.5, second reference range 11.2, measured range 11.3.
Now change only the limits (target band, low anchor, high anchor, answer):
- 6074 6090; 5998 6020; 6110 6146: -0.04 mag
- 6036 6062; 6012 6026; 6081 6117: -0.03 mag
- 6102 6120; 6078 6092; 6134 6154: 0.01 mag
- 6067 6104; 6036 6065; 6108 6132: -0.01 mag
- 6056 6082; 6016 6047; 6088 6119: -0.01 mag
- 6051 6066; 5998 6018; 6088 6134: -0.03 mag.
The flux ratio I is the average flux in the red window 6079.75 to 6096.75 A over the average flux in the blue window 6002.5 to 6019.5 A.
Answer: 1.03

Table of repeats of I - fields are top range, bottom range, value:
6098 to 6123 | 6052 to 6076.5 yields 0.95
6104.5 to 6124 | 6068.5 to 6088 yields 0.95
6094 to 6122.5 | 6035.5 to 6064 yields 0.97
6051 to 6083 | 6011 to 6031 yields 1.03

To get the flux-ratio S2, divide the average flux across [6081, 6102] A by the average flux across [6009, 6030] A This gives 1.03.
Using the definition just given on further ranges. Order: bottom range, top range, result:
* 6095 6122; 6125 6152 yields 1.01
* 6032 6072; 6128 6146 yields 0.97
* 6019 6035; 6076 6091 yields 1.01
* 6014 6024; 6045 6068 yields 1.05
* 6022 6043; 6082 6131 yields 0.98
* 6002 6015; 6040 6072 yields 1.03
